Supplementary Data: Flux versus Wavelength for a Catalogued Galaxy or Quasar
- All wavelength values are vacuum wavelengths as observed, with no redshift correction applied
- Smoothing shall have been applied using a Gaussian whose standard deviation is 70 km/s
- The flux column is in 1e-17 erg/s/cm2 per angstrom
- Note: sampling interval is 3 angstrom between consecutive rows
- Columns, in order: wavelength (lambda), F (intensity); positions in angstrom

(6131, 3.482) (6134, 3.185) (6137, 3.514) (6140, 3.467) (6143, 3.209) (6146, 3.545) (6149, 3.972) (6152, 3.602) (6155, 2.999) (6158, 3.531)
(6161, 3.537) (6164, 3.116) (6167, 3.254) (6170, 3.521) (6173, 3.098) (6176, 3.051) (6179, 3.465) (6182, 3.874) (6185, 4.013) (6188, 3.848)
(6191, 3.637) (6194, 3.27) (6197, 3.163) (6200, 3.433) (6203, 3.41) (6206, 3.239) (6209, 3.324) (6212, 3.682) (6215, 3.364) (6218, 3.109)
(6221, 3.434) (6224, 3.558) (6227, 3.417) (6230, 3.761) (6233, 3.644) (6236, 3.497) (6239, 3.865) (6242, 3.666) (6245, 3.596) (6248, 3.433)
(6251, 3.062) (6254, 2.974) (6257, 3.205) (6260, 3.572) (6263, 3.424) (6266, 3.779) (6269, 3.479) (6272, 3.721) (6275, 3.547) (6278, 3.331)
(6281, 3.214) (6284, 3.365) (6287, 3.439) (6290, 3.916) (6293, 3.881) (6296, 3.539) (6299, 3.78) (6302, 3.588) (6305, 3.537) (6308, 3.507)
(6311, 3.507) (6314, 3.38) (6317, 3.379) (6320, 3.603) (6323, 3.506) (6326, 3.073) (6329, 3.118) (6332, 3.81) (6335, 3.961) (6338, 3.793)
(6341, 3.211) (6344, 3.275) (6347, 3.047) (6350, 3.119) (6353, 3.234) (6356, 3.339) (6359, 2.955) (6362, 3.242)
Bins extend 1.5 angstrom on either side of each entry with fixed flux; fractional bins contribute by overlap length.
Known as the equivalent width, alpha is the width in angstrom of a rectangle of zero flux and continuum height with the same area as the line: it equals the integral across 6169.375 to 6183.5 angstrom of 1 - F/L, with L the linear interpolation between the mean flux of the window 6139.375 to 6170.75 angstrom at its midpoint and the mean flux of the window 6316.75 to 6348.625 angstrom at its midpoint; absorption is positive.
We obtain 0.1 angstrom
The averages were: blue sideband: 3.43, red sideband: 3.44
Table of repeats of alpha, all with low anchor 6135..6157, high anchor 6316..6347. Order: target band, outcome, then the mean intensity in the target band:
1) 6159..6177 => 1.0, 3.28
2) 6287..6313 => -1.4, 3.64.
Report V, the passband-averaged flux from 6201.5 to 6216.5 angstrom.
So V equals 3.4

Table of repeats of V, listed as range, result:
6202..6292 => 3.47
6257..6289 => 3.48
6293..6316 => 3.57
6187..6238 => 3.46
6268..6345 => 3.52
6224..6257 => 3.48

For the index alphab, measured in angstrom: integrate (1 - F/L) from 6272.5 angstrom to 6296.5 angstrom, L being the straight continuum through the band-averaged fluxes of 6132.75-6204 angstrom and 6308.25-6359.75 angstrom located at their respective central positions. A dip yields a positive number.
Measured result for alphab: -1.0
